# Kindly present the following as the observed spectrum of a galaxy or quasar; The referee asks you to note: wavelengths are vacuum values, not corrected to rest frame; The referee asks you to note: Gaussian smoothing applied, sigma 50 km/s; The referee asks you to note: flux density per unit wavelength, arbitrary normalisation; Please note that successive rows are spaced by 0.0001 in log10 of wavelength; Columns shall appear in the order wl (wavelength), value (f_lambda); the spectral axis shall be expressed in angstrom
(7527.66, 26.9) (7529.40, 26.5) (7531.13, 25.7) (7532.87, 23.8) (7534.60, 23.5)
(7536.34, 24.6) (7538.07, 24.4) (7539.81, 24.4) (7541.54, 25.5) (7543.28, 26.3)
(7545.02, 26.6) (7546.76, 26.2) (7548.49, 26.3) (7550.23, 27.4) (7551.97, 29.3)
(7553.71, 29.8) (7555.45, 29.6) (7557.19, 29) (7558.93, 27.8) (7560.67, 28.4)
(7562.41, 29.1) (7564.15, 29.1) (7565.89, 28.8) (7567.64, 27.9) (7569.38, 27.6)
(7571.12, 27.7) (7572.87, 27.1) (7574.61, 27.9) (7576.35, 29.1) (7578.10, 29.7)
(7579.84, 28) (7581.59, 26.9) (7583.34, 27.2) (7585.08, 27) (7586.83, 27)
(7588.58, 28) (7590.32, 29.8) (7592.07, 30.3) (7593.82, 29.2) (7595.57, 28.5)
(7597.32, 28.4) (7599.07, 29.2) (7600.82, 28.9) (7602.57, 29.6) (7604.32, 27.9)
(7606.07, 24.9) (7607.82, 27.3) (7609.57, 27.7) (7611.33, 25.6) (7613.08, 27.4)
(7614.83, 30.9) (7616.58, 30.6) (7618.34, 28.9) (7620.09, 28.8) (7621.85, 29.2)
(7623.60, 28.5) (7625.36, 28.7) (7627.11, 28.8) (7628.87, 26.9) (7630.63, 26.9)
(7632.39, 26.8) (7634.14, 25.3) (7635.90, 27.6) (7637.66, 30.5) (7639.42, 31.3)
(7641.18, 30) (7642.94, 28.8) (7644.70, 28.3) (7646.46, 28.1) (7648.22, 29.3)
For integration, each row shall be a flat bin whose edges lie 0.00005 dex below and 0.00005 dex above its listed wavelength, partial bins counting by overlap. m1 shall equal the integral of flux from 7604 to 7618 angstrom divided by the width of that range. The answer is 27.8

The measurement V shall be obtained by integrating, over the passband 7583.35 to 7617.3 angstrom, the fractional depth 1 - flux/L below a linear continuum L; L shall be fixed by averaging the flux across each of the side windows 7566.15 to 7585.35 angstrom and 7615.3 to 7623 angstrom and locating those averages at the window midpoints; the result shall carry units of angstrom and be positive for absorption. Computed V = 0.6 angstrom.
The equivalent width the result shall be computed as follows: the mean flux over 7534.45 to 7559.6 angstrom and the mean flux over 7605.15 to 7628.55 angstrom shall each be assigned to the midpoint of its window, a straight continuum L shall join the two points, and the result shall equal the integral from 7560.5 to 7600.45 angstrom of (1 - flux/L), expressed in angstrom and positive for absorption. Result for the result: -1.26 angstrom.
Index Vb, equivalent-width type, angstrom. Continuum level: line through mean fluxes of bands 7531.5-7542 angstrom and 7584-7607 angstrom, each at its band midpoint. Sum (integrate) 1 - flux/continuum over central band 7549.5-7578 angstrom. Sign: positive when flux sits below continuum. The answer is -2.5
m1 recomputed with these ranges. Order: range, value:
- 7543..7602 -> 28.2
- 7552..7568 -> 28.9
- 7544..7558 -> 28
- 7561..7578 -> 28.3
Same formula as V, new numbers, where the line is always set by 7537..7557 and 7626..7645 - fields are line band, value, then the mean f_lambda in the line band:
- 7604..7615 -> 0.3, 27.1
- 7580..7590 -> 0.0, 27.4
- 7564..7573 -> -0.2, 28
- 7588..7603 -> -0.8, 29.1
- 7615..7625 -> -0.4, 29.3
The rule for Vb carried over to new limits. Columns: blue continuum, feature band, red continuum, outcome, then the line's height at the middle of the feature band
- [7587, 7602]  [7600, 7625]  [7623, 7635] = -0.2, 28.1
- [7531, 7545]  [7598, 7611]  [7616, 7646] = -0.2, 27.5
